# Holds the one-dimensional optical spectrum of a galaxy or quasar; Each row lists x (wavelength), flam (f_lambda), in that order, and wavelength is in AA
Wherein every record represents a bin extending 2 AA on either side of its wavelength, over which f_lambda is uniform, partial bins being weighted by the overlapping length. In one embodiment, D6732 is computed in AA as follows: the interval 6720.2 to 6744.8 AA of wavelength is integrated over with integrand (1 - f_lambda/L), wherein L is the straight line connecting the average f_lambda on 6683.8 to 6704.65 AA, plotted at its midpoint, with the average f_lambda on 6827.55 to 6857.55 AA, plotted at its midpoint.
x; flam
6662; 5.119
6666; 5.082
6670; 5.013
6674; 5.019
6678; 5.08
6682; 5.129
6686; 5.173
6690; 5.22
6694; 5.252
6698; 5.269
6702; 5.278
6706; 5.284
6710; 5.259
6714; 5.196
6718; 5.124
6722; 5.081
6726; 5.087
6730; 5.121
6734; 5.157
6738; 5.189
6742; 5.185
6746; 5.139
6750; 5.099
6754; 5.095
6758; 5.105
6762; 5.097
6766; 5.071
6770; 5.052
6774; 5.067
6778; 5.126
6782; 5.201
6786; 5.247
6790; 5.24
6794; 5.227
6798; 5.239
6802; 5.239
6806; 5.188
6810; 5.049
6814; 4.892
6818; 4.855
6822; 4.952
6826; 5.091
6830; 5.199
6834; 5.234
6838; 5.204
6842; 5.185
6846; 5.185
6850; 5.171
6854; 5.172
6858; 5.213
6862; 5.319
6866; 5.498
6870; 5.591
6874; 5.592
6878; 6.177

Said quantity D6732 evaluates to 0.42 AA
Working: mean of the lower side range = 5.24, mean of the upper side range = 5.19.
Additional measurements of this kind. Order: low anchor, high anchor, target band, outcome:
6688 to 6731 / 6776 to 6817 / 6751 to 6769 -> 0.3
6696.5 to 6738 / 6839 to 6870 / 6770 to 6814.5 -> 0.6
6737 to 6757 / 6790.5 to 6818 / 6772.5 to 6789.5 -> -0.1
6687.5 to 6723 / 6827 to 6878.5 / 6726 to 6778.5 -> 1.4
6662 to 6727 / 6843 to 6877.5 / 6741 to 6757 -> 0.3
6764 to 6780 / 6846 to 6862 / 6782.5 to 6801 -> -0.5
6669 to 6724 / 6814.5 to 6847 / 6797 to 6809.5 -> -0.2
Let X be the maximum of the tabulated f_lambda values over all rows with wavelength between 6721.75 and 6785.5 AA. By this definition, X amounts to 5.201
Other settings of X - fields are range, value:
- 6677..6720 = 5.284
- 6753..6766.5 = 5.105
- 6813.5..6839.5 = 5.234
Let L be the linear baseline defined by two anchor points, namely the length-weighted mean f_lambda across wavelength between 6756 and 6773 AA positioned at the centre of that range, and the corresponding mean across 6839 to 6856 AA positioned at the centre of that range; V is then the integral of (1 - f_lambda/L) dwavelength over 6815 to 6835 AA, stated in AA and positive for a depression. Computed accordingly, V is 0.4 AA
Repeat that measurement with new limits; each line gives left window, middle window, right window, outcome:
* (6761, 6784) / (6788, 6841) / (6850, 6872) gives 0.9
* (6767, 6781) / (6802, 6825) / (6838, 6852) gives 0.6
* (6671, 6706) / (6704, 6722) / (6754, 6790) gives -0.1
